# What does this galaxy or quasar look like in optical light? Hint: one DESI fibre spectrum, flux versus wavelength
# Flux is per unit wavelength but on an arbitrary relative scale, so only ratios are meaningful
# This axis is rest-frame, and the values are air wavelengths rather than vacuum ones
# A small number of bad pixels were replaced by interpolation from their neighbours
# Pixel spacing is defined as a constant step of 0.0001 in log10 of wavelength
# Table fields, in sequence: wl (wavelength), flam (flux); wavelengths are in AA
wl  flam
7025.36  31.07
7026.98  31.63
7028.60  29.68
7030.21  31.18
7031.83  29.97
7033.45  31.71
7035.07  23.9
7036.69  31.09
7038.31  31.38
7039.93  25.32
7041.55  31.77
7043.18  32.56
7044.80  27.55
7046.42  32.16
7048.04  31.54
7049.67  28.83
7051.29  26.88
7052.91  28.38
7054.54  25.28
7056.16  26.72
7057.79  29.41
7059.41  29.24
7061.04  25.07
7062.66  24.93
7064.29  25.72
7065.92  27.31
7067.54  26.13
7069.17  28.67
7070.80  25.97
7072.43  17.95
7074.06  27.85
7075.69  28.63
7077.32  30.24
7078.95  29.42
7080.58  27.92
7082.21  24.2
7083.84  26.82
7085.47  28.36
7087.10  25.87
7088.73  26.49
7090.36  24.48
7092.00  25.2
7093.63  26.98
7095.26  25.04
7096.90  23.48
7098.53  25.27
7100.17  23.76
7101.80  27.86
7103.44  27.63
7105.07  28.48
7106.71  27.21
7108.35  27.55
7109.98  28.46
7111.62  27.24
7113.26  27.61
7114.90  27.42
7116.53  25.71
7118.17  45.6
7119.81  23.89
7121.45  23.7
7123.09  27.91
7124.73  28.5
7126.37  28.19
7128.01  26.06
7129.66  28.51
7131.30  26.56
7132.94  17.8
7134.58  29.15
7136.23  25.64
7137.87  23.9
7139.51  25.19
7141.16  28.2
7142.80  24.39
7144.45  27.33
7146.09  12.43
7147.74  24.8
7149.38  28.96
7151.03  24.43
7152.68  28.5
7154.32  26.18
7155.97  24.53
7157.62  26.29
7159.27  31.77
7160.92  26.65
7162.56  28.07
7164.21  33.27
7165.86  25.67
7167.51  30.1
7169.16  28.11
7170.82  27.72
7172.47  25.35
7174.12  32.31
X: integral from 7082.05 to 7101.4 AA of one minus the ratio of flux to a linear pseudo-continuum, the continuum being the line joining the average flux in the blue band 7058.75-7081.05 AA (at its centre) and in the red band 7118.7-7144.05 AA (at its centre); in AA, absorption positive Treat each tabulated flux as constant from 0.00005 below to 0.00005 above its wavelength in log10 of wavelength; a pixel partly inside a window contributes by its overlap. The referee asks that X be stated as 0.67 AA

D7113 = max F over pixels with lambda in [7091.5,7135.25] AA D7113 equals 45.6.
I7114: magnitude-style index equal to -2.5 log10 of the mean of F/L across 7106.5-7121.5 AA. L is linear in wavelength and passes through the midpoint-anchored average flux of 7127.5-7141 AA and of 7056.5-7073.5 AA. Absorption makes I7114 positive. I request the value -0.12 mag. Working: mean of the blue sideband 26.1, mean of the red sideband 25.5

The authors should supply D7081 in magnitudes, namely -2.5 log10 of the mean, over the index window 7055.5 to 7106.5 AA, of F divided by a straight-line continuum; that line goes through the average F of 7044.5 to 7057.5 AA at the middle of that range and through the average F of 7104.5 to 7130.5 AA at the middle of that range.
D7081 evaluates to 0.07 mag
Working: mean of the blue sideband 28.5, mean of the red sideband 28.2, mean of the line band 26.5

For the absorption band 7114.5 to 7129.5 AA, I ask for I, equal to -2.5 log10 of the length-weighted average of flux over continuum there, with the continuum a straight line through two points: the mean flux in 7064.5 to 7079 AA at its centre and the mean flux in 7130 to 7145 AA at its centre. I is -0.11 mag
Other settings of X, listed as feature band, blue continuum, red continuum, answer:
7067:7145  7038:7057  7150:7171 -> 4.39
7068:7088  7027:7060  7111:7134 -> 1.19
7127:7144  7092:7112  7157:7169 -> 1.34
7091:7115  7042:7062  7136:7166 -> 0.69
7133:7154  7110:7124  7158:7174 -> 2.66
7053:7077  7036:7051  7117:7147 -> 2.21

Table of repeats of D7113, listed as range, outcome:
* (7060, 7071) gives 28.67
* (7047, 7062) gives 31.54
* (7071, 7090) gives 30.24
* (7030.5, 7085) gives 32.56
